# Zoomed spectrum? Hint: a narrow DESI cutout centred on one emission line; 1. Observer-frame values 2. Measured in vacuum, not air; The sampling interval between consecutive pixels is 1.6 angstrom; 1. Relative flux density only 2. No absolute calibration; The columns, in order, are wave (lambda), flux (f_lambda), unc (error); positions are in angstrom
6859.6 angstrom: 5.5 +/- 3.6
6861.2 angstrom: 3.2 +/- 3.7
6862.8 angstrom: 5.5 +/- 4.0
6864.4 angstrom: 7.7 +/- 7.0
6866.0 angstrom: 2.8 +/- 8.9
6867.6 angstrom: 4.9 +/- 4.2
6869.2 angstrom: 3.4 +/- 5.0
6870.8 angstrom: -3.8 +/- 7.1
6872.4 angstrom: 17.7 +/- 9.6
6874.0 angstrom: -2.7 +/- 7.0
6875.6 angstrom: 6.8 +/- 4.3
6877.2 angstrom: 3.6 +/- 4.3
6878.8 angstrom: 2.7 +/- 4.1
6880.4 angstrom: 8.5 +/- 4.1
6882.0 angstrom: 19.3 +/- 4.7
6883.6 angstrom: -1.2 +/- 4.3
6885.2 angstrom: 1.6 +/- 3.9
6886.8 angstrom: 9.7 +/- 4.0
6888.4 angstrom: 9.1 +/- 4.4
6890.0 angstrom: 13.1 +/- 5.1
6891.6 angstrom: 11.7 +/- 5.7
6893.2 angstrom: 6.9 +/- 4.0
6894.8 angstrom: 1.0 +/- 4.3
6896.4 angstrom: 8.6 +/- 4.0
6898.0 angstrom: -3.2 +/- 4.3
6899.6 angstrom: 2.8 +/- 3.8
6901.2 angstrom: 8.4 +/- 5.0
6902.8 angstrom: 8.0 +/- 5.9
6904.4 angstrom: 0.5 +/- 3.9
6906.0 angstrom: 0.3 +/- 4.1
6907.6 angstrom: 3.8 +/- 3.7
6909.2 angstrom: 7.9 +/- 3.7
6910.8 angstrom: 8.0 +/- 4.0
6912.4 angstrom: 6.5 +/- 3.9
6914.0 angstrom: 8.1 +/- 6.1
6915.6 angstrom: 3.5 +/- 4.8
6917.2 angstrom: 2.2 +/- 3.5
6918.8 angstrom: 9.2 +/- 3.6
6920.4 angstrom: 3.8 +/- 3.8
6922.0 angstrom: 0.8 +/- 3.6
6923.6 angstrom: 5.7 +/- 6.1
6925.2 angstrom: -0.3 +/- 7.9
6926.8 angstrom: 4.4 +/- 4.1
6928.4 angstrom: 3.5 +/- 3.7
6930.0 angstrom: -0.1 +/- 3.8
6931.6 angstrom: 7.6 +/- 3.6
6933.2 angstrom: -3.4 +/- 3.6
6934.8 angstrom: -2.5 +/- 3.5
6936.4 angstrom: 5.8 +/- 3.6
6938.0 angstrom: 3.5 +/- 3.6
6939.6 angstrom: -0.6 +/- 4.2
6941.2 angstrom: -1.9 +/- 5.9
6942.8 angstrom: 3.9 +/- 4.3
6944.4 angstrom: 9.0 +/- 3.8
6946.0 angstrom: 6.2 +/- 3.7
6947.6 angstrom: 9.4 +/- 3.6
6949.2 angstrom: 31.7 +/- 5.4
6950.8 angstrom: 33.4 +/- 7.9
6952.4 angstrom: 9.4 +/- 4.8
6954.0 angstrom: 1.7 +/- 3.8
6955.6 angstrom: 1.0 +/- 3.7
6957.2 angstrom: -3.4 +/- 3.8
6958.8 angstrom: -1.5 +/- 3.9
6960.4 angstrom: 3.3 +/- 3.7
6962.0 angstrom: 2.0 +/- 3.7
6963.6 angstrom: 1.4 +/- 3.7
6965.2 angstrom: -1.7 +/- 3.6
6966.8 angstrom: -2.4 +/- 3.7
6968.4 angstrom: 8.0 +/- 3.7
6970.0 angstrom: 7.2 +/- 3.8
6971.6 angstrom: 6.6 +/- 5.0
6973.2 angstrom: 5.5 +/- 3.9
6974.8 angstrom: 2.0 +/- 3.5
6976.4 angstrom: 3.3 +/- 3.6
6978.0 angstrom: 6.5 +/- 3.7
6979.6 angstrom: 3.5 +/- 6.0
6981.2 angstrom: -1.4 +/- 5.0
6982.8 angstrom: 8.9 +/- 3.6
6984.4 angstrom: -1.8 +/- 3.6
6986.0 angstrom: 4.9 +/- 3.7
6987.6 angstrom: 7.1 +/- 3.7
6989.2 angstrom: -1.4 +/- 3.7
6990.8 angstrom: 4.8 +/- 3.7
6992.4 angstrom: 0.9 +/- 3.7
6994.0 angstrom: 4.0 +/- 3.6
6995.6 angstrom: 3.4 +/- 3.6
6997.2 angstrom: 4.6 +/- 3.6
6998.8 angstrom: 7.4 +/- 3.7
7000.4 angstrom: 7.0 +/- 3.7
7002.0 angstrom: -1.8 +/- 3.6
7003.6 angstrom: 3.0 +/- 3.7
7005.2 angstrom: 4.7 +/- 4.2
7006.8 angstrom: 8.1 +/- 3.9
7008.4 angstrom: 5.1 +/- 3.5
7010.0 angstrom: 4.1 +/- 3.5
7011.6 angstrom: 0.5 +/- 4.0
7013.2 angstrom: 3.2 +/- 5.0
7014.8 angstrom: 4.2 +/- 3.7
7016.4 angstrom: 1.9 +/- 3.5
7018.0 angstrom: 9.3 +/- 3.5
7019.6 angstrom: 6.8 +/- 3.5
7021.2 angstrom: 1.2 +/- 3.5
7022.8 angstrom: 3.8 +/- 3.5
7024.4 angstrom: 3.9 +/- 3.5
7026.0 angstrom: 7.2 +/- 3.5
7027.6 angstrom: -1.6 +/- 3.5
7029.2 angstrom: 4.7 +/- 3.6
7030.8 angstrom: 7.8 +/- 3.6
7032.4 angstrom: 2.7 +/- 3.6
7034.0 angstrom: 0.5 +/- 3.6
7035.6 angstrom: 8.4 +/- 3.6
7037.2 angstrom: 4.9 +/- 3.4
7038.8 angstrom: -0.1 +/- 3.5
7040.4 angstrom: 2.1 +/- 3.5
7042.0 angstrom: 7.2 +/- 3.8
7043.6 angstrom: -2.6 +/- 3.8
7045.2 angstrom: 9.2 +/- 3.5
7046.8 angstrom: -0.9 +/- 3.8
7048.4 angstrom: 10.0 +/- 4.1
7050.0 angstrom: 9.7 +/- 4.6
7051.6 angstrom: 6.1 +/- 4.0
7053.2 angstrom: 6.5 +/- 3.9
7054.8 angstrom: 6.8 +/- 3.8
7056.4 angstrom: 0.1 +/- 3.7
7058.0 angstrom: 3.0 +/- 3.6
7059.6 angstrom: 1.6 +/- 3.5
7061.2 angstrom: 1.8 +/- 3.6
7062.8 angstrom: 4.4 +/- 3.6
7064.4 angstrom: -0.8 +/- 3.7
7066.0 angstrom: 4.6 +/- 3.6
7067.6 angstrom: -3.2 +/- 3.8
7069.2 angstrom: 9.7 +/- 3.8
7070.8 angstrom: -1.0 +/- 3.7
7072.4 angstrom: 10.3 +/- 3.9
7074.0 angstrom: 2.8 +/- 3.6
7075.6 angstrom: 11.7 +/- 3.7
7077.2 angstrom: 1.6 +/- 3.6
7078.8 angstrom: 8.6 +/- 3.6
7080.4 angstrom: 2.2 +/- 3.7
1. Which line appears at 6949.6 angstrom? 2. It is H-gamma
